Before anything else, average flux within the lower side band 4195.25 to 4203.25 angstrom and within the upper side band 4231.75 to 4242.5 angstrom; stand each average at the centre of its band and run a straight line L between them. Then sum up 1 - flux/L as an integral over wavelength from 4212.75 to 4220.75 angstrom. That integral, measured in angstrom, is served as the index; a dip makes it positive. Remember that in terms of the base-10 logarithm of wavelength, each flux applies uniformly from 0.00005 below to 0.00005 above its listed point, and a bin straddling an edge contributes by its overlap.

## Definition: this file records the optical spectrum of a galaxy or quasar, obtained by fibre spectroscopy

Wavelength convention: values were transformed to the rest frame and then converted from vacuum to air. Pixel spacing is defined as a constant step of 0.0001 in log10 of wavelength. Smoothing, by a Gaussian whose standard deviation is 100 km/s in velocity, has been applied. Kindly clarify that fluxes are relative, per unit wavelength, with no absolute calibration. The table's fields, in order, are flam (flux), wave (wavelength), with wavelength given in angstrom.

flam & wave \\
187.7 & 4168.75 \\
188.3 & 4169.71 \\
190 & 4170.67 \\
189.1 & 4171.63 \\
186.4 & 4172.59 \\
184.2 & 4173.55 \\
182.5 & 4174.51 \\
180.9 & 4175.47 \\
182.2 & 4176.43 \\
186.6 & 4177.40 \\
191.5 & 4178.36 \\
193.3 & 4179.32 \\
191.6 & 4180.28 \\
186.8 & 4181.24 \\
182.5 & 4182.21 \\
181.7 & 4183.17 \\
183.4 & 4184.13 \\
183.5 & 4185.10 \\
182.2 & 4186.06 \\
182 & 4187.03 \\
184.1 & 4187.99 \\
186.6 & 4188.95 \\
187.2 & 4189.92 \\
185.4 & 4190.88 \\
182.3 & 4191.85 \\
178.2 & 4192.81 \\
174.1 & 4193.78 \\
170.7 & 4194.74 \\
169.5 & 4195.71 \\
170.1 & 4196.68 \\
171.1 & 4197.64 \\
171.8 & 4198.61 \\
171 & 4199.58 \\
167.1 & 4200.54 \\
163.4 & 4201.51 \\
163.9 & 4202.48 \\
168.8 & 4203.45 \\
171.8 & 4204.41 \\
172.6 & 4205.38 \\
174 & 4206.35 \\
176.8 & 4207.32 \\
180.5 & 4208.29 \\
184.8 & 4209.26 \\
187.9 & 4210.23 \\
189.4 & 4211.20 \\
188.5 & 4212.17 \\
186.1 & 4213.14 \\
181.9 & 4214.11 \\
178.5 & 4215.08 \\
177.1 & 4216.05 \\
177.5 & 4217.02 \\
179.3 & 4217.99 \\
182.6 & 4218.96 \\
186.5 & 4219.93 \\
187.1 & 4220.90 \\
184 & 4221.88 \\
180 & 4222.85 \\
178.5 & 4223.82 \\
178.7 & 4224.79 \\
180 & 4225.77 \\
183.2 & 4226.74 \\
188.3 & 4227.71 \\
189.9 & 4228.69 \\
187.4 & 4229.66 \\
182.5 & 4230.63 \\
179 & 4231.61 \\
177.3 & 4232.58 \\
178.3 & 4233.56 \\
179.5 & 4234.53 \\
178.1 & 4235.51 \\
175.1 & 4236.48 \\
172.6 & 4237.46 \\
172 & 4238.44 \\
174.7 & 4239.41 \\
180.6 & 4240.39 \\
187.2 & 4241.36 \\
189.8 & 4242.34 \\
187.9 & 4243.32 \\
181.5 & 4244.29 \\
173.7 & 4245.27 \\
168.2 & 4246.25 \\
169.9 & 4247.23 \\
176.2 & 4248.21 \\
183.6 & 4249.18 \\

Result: -0.4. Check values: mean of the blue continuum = 168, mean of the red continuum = 178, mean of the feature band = 182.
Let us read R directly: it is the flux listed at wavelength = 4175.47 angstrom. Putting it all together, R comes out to 180.9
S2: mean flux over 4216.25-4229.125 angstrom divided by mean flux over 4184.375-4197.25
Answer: 1.02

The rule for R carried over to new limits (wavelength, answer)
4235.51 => 178.1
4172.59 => 186.4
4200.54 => 167.1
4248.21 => 176.2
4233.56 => 178.3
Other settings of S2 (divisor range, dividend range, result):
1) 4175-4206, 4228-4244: 1.01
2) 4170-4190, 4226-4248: 0.97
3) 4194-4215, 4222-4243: 1.03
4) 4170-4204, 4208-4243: 1.01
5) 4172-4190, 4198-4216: 0.95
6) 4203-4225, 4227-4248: 0.99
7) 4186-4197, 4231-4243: 1.00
